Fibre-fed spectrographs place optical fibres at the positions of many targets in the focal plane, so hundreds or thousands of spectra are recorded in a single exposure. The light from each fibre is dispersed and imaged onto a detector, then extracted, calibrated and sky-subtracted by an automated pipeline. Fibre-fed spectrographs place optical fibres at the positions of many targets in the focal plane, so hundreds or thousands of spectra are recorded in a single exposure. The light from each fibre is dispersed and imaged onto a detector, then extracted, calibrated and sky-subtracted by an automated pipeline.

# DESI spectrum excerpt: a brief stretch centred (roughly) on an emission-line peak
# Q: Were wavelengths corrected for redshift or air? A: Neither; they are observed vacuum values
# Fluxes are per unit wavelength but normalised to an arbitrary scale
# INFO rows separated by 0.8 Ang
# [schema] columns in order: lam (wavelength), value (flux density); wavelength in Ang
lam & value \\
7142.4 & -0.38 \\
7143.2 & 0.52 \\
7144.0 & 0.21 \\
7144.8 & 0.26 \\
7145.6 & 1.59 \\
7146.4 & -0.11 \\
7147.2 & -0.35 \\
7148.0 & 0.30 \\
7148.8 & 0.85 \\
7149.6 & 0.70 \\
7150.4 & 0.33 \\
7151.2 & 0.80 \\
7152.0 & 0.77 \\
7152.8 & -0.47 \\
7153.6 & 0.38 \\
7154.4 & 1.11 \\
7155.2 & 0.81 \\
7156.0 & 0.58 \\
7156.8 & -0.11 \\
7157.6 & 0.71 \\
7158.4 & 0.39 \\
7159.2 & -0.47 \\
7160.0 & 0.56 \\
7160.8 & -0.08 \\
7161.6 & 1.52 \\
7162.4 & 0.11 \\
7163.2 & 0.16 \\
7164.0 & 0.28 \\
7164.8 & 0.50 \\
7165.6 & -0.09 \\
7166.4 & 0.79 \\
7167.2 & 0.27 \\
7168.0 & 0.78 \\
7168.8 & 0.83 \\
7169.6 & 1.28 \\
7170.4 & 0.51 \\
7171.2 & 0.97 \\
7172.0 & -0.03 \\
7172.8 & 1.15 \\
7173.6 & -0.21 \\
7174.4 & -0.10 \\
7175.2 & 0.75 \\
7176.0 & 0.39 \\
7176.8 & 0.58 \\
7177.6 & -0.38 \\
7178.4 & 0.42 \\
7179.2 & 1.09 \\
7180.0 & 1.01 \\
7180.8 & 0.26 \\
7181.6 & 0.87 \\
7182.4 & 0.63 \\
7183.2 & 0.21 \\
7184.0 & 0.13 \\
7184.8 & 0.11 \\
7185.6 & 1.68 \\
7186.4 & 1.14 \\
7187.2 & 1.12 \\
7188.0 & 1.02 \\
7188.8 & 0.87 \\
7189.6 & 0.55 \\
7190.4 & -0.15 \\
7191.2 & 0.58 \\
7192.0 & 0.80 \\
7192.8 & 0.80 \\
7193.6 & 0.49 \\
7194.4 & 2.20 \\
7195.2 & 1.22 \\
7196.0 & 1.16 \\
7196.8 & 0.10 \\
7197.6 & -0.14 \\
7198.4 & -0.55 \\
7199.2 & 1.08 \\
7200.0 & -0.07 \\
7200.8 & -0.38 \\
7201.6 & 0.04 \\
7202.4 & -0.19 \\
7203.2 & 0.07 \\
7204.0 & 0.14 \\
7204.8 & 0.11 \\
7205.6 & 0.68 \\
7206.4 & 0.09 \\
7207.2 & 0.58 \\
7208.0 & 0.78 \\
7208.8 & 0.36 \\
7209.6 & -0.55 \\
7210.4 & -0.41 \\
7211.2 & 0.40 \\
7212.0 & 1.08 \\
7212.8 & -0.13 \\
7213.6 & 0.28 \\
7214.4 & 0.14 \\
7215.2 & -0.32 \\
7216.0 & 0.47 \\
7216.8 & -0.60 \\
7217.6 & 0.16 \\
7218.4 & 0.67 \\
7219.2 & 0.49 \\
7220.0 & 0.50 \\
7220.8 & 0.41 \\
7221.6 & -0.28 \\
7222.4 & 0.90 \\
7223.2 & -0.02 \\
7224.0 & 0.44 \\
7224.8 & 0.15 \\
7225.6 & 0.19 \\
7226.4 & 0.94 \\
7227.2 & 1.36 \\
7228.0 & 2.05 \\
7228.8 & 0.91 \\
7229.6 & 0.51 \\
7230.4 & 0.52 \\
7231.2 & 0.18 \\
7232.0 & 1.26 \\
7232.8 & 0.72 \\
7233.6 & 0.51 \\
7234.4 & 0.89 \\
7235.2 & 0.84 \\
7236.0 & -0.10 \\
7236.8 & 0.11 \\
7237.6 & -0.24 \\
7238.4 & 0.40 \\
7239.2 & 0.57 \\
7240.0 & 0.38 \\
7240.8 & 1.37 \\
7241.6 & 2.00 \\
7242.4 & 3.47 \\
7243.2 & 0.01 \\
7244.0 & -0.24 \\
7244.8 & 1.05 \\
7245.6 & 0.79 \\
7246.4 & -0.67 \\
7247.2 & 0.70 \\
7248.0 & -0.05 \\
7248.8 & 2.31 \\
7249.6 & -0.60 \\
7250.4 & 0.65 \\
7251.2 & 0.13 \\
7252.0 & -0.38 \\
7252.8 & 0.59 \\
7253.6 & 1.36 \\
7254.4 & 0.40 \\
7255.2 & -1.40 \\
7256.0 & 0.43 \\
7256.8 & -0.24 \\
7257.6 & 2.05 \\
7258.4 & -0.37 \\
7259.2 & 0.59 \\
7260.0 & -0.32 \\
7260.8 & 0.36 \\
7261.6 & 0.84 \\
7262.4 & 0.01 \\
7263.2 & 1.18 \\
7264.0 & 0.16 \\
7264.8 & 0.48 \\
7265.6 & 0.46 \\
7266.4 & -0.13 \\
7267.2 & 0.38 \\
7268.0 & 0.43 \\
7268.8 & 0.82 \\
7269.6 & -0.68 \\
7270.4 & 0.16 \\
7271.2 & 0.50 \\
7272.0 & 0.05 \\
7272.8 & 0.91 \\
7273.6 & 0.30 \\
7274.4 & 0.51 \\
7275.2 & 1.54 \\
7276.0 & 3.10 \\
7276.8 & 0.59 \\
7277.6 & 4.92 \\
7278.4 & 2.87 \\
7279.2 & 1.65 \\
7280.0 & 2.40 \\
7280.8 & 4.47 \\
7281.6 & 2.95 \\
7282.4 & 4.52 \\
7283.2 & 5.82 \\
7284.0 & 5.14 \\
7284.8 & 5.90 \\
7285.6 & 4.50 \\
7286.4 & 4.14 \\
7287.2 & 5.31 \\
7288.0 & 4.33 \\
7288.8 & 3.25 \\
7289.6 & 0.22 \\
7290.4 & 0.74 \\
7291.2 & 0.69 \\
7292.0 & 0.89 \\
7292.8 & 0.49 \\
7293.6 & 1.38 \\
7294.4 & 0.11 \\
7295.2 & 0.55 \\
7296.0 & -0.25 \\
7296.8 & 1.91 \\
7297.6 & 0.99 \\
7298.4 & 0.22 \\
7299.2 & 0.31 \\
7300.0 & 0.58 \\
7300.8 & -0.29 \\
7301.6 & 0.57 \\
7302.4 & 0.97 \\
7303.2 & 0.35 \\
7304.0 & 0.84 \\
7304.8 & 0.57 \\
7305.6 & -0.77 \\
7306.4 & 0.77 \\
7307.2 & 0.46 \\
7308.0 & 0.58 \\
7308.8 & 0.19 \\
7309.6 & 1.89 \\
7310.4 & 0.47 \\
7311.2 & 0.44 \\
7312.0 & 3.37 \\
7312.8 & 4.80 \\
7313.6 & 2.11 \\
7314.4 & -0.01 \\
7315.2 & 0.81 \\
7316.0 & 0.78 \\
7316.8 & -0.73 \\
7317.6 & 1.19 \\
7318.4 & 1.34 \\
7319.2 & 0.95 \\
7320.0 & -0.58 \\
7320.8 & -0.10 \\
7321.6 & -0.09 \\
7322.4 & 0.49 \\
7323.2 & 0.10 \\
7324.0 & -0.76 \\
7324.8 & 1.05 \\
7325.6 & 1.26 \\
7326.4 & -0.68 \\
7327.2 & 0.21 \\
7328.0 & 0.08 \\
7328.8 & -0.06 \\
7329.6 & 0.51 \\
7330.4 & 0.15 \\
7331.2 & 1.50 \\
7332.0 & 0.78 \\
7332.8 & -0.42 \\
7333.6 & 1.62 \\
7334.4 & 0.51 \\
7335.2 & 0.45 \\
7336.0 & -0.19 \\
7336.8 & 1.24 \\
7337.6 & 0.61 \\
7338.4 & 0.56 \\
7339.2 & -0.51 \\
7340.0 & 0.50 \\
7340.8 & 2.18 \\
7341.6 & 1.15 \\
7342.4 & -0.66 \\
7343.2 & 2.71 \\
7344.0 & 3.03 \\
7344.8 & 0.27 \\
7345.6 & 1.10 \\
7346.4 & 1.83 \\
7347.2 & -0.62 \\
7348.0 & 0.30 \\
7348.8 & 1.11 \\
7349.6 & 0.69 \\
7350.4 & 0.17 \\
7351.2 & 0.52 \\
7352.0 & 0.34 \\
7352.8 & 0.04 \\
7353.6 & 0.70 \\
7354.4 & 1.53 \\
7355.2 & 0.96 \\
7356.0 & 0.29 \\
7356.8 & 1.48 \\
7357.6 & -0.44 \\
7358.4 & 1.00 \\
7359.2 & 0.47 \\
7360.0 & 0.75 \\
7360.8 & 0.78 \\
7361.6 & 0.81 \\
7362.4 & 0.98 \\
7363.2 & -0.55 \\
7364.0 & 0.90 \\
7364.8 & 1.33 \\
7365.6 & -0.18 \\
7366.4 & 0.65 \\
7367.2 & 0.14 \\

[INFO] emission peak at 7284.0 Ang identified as [O II] 3727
